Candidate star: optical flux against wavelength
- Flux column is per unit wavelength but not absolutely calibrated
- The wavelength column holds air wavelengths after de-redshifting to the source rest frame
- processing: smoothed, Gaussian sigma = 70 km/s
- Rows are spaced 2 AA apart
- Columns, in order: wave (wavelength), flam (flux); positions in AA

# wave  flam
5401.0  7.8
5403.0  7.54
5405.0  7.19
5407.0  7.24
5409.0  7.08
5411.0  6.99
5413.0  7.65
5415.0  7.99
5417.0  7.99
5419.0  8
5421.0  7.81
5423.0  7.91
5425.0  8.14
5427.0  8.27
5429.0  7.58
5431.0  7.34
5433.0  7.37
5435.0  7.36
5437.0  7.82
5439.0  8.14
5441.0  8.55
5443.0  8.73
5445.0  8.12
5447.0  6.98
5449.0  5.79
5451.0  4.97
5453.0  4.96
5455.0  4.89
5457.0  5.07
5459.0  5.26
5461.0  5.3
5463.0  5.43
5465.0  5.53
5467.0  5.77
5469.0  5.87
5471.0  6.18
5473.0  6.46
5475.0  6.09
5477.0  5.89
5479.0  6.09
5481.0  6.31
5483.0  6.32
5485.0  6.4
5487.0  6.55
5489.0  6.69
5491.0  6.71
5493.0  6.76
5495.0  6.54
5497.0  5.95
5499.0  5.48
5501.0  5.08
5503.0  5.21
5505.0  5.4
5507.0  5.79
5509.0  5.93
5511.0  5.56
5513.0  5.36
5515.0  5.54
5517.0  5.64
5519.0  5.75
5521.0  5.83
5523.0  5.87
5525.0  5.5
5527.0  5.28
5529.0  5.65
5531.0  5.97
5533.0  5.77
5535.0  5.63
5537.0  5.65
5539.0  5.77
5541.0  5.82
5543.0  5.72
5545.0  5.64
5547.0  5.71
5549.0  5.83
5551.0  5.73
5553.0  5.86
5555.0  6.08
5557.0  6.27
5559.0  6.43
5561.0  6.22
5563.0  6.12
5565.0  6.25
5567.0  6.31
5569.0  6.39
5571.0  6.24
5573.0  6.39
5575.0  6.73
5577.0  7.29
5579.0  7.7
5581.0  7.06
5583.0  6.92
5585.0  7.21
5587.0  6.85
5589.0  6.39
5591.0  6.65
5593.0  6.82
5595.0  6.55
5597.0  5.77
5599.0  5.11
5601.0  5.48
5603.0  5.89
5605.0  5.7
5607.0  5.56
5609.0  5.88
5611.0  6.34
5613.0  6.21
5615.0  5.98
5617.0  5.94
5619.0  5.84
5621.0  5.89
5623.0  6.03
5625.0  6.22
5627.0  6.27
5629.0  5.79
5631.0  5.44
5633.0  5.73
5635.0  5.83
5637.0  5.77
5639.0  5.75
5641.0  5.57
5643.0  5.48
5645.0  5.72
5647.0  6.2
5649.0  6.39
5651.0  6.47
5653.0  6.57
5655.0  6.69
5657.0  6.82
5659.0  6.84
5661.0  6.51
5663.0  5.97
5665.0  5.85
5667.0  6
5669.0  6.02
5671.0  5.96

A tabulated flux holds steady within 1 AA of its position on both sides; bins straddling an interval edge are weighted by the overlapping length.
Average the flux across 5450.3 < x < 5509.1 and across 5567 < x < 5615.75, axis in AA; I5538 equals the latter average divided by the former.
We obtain 1.1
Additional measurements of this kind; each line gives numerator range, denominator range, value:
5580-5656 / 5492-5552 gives 1.07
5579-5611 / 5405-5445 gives 0.81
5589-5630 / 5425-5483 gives 0.92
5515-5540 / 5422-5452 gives 0.75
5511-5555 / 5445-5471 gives 1.01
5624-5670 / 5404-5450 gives 0.79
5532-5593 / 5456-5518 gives 1.07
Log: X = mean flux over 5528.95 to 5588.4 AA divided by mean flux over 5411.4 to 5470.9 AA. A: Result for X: 0.91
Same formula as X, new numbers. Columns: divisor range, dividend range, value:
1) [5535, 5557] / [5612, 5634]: 1.02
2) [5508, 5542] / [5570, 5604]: 1.15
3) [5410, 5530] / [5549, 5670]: 0.96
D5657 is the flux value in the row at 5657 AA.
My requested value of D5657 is 6.82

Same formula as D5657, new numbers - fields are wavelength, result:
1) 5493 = 6.76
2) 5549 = 5.83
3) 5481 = 6.31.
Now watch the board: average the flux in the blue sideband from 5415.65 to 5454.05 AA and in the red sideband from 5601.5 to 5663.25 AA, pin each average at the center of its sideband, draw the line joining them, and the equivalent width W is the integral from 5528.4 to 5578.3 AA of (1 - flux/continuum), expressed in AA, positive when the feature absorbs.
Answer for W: 4.0 AA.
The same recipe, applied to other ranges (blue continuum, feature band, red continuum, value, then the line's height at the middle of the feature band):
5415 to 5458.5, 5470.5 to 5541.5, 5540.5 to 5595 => 9.33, 6.79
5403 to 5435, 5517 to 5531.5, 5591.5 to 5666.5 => 2.43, 6.82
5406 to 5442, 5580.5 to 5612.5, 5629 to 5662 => 1.08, 6.46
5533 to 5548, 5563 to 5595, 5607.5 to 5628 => -4.58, 5.88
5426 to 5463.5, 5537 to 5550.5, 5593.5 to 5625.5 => 1.09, 6.24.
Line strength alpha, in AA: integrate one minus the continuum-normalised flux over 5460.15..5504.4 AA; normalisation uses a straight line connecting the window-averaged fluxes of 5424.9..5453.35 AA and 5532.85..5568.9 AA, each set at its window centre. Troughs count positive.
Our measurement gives 5.1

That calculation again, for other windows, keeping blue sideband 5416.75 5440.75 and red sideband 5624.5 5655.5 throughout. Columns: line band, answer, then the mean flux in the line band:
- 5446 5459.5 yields 3.9 AA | 5.42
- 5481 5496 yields 1.5 AA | 6.55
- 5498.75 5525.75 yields 5.8 AA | 5.57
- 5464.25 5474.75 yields 2.1 AA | 5.98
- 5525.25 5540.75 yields 2.8 AA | 5.67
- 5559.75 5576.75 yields 0.6 AA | 6.38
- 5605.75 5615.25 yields 0.4 AA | 5.99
